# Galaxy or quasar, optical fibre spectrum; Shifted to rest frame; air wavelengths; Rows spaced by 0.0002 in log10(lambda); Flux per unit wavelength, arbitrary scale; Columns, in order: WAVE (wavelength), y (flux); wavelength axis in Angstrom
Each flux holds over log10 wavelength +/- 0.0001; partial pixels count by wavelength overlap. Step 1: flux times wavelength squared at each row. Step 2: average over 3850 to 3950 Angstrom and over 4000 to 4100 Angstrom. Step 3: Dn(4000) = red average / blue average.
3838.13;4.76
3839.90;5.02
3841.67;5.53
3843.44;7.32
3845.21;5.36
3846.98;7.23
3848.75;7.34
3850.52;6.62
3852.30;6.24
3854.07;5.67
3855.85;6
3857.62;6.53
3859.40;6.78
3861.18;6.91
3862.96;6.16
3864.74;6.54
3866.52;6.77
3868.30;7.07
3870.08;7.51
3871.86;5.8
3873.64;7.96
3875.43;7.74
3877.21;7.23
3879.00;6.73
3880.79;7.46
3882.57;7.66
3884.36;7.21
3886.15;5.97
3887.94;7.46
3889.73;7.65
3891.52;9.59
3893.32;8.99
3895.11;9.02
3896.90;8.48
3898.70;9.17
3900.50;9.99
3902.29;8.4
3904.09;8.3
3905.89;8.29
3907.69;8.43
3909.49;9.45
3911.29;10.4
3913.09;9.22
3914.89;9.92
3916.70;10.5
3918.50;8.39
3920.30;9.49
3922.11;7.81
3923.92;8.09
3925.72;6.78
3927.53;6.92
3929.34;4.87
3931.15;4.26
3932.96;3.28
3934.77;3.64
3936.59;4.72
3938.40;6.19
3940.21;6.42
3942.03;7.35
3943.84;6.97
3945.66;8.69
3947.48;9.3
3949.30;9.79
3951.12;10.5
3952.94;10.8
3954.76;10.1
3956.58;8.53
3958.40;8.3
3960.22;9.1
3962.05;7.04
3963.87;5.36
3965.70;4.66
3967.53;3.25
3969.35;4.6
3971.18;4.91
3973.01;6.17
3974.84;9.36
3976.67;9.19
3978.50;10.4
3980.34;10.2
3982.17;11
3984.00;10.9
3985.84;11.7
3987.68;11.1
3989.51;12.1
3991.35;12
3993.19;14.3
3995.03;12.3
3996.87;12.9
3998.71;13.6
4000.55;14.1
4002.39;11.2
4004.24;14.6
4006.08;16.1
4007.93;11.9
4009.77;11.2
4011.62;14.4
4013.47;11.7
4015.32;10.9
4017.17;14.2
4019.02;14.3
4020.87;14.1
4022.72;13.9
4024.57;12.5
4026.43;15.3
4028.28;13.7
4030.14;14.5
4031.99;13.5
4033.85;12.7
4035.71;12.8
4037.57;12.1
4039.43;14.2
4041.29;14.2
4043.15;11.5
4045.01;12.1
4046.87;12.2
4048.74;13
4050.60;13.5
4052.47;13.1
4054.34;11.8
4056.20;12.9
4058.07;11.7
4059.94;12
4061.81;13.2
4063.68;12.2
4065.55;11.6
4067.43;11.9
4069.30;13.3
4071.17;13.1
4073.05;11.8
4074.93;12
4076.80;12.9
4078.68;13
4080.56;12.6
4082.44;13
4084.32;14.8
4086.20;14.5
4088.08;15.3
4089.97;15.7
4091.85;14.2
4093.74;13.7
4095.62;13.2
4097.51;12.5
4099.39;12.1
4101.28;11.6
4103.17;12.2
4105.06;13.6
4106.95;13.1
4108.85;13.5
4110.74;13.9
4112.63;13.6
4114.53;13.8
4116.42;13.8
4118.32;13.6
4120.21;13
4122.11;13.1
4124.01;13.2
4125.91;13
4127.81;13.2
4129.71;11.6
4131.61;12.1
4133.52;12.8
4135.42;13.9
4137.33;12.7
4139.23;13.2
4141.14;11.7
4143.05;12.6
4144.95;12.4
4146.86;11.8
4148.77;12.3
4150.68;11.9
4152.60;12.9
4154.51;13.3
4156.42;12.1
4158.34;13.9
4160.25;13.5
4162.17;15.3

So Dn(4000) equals 1.89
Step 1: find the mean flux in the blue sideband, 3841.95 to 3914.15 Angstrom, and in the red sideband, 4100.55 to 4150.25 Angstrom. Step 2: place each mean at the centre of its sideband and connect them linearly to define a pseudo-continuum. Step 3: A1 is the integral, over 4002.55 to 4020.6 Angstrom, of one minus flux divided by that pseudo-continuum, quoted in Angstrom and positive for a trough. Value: -4.8 Angstrom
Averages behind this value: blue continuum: 7.56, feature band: 13.2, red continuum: 12.9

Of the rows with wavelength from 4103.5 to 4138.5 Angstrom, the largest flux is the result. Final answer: 13.9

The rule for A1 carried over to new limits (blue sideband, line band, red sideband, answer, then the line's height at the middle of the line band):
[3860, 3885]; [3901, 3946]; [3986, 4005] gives 8.75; 9.42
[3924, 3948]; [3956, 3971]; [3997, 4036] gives 3.97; 8.61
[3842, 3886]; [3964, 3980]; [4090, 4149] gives 4.75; 9.41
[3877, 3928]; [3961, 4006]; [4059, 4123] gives 2.34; 10.5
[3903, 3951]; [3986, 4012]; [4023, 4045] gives -3.29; 11.5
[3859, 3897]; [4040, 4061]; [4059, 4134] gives -1.24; 11.9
